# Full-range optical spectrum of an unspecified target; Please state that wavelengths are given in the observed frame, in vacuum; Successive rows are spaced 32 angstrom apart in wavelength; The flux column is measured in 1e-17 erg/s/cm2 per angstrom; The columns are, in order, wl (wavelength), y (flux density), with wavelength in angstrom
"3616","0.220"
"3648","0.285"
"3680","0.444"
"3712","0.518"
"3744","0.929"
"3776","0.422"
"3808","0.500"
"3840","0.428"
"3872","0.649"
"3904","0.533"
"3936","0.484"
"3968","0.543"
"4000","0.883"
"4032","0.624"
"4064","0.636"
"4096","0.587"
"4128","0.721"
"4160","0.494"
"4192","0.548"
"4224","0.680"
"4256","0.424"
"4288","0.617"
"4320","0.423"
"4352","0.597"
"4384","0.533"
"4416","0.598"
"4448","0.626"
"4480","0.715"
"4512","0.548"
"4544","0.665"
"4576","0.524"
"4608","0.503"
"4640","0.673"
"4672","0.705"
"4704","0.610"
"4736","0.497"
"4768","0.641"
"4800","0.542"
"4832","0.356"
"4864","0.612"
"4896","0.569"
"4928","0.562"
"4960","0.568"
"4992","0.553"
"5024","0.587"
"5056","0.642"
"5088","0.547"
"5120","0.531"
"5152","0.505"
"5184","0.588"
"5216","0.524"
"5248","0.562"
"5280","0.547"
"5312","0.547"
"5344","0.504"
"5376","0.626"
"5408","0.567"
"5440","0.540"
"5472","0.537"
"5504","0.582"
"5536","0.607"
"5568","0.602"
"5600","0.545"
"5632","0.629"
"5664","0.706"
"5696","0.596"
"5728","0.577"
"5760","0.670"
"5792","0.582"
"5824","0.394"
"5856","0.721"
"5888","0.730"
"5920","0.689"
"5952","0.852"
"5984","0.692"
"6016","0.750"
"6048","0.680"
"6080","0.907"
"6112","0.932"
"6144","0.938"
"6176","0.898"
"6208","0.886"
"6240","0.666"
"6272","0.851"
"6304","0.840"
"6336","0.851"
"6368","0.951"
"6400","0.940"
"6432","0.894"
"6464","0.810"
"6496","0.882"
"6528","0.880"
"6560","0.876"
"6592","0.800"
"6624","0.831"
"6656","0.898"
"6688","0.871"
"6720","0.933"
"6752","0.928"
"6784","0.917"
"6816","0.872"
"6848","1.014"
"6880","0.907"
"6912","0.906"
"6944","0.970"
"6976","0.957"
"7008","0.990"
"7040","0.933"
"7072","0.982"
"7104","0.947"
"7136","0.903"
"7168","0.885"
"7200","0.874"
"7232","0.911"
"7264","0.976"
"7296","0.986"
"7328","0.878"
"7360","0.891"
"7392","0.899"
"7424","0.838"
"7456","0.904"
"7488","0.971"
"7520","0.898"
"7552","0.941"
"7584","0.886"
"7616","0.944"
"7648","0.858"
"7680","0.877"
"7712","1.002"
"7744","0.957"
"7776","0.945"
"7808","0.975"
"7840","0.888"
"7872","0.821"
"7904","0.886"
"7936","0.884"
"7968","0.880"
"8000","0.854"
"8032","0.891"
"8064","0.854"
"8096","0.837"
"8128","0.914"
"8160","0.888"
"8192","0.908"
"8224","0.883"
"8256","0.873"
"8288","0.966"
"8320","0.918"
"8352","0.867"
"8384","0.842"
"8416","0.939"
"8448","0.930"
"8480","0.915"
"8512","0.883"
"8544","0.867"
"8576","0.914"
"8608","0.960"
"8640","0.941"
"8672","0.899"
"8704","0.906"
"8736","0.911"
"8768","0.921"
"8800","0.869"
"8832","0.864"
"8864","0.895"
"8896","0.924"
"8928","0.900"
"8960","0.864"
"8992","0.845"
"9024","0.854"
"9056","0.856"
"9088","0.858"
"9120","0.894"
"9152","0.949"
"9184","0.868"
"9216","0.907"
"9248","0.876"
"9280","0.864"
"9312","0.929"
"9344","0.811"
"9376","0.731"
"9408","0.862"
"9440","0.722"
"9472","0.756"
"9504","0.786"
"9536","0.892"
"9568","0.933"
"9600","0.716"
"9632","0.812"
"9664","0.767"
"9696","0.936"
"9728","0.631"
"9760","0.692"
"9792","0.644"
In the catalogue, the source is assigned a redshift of 0.520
